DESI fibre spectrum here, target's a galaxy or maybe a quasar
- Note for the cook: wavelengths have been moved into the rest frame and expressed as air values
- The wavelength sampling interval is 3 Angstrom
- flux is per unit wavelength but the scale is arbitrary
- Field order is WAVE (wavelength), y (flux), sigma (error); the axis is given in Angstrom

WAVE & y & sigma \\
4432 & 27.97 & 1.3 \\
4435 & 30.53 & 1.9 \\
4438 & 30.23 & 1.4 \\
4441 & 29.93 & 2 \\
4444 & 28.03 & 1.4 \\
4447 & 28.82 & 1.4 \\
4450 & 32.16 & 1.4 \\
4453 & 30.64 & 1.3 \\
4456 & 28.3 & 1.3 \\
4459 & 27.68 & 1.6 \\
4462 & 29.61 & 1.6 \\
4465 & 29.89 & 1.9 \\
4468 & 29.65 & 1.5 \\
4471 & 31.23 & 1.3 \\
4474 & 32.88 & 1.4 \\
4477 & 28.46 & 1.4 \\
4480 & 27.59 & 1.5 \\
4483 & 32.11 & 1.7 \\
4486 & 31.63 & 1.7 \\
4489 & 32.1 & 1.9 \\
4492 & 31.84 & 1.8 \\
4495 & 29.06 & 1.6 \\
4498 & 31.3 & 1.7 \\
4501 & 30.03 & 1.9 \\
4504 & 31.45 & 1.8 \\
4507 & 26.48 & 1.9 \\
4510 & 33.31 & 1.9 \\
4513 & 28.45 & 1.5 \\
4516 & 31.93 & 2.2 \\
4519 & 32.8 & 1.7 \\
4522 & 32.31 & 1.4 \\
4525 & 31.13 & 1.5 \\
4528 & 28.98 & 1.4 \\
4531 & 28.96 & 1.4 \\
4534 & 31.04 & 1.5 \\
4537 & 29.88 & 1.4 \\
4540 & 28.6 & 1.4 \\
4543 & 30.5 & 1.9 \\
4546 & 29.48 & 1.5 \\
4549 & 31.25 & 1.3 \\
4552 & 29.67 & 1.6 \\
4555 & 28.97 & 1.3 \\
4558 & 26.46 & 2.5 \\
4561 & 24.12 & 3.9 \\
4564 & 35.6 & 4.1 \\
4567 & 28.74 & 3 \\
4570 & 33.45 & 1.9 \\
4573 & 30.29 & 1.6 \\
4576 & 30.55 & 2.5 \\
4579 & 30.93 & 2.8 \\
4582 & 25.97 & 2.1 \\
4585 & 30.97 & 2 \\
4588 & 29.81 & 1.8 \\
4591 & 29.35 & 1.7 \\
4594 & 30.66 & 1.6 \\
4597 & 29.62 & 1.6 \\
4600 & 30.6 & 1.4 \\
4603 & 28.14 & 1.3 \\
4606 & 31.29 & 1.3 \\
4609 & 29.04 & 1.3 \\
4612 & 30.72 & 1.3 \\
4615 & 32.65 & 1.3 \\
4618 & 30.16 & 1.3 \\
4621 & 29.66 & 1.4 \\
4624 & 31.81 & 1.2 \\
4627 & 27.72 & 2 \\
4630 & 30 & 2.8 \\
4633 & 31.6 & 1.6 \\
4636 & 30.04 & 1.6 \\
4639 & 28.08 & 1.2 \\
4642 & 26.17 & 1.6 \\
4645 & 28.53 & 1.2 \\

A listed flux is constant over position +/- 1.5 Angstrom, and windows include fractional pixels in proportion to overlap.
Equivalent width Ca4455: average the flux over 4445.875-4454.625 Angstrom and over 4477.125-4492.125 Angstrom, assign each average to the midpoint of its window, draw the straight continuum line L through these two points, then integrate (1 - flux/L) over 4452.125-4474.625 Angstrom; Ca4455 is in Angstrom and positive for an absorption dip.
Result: 0.6 Angstrom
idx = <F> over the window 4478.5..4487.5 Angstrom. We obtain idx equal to 30.4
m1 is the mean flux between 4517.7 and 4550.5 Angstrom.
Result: 30.4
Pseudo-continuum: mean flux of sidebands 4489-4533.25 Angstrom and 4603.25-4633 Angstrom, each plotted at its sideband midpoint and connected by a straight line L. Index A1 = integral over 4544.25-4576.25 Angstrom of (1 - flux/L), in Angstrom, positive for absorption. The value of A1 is 0.67 Angstrom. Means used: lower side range 30.6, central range 29.8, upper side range 30.3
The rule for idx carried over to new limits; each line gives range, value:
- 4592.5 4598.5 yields 30.1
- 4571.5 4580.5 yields 30.6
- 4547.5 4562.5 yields 28.1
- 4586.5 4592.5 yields 29.6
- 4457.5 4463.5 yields 28.6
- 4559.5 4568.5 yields 29.5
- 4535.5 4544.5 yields 29.7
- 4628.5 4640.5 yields 29.9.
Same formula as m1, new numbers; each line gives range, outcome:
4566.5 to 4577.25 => 31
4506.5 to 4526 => 31.1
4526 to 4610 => 29.8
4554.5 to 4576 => 29.8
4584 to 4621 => 30.2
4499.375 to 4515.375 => 30.1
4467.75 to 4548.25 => 30.5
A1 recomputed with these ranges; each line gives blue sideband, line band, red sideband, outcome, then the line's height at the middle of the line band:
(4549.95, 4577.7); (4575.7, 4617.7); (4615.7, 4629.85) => -0.13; 29.9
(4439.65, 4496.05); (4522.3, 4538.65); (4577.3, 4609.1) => -0.14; 29.9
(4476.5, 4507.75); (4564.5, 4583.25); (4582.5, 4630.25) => -0.13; 30.1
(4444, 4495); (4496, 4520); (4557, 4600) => -0.47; 30.1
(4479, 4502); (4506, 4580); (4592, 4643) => 0.61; 30.4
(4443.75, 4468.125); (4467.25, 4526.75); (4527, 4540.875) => -2.57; 29.5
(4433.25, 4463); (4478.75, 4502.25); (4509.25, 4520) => 0.02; 30.8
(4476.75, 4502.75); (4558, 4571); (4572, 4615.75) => 0.11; 30.2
